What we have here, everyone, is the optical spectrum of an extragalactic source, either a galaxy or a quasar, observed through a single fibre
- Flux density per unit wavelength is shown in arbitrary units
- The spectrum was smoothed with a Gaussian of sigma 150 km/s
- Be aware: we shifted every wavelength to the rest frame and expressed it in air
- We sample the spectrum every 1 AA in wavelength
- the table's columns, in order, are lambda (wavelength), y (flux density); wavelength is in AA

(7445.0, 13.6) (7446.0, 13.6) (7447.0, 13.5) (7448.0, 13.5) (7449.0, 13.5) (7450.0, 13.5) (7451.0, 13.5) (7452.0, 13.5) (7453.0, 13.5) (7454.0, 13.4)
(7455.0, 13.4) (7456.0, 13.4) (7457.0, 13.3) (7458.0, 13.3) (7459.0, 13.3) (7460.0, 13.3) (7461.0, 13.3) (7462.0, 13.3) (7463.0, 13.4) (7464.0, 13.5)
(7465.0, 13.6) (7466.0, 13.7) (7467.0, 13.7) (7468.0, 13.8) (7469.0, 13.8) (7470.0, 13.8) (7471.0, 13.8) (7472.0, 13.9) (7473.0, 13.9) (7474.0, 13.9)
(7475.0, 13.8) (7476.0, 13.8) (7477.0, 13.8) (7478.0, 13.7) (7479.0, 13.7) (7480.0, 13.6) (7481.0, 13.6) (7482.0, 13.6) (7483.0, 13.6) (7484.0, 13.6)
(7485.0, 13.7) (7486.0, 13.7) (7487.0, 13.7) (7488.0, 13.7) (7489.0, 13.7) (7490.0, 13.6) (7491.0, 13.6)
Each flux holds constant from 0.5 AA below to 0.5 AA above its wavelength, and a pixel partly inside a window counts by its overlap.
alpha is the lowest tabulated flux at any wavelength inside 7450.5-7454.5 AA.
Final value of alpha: 13.4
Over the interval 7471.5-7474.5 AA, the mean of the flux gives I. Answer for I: 13.9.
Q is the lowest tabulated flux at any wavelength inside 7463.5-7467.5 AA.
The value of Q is 13.5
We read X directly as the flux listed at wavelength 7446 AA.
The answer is 13.6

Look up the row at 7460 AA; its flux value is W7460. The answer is 13.3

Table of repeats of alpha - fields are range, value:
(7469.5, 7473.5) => 13.8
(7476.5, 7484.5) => 13.6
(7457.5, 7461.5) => 13.3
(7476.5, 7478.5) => 13.7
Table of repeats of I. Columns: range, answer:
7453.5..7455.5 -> 13.4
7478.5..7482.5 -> 13.6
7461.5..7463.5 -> 13.4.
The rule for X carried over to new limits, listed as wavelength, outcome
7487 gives 13.7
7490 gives 13.6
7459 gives 13.3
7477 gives 13.8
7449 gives 13.5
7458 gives 13.3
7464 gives 13.5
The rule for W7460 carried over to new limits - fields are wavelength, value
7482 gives 13.6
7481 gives 13.6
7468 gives 13.8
